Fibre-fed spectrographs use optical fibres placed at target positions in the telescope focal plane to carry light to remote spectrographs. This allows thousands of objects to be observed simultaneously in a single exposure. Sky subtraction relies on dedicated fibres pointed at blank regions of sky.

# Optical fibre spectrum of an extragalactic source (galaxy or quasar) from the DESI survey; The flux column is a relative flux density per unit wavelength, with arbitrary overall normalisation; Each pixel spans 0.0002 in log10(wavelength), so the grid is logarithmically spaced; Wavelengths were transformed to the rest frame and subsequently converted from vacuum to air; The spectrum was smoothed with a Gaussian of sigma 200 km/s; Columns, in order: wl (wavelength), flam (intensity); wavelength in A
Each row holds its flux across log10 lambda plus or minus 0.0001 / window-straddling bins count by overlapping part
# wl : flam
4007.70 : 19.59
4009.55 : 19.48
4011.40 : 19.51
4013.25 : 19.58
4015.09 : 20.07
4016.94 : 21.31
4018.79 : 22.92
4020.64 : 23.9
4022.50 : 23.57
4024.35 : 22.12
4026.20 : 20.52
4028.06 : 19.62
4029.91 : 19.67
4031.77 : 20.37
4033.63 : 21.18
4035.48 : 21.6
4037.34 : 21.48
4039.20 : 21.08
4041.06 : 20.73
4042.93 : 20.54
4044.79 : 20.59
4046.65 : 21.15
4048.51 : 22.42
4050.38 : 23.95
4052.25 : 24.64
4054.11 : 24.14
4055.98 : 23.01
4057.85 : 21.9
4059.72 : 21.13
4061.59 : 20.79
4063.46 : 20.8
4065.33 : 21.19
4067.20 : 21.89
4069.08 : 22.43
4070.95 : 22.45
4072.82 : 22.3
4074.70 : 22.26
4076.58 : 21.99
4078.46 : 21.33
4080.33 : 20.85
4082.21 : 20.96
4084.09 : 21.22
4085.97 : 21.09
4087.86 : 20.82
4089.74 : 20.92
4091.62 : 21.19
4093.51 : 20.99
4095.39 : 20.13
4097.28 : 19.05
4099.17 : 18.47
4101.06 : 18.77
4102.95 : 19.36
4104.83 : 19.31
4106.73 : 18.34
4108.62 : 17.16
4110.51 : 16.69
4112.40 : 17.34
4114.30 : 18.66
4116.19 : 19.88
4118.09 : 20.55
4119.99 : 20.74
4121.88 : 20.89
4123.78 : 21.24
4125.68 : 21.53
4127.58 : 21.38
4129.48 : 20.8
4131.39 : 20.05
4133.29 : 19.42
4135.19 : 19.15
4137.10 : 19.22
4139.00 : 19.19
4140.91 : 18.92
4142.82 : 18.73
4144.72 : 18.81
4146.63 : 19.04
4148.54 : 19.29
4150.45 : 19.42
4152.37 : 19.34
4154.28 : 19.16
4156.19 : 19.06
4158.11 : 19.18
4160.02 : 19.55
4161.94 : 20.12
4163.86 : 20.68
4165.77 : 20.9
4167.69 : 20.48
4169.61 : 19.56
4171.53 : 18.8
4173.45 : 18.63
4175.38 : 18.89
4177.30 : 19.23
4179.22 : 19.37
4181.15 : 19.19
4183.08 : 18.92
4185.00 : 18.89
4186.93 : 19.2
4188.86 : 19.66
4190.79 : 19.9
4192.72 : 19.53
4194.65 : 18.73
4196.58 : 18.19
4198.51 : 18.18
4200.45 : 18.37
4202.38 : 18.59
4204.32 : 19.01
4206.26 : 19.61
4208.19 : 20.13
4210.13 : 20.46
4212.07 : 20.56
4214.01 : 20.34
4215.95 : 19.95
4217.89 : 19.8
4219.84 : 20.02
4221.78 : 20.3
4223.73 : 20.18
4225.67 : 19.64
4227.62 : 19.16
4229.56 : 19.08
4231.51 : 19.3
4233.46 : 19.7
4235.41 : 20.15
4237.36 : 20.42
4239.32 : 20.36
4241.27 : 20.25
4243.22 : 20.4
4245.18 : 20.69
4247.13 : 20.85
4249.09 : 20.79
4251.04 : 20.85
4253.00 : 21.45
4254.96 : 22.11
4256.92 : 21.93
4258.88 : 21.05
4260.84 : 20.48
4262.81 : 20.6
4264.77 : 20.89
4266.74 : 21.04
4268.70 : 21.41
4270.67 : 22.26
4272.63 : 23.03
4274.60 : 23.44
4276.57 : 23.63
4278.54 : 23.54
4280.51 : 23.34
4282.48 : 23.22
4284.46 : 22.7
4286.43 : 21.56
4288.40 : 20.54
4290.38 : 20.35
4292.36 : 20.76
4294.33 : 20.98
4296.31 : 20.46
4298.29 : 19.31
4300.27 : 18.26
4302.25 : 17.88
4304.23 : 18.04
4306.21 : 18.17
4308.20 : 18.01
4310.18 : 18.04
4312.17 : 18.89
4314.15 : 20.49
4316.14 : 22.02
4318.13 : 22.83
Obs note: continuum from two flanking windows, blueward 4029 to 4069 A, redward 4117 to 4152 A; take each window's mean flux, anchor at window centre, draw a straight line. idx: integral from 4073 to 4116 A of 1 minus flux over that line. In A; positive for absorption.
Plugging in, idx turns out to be 1.72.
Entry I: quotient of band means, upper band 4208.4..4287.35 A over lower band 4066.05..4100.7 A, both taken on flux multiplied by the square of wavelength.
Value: 1.08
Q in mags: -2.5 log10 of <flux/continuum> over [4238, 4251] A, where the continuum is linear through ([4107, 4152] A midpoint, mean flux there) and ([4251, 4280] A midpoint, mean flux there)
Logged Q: 0.05 mag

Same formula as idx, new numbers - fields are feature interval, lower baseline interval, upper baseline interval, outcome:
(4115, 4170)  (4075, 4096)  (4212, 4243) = 2.0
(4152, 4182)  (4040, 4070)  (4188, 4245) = 1.3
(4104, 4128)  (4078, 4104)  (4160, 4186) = 0.7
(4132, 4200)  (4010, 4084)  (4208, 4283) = 6.2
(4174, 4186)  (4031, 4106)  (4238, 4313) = 1.1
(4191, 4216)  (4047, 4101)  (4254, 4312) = 2.1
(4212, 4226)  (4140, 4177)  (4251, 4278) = 0.5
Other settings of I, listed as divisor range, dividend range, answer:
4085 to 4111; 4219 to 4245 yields 1.09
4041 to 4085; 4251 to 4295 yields 1.10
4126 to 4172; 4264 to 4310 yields 1.14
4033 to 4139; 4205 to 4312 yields 1.08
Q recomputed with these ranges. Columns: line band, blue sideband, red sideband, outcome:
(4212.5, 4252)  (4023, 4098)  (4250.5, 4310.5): 0.05 mag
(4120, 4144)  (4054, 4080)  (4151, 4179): 0.01 mag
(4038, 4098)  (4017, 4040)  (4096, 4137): -0.05 mag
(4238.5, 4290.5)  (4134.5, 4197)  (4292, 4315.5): -0.13 mag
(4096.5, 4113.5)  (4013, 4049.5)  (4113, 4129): 0.13 mag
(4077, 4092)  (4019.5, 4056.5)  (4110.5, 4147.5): -0.02 mag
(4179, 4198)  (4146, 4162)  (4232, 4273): 0.04 mag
